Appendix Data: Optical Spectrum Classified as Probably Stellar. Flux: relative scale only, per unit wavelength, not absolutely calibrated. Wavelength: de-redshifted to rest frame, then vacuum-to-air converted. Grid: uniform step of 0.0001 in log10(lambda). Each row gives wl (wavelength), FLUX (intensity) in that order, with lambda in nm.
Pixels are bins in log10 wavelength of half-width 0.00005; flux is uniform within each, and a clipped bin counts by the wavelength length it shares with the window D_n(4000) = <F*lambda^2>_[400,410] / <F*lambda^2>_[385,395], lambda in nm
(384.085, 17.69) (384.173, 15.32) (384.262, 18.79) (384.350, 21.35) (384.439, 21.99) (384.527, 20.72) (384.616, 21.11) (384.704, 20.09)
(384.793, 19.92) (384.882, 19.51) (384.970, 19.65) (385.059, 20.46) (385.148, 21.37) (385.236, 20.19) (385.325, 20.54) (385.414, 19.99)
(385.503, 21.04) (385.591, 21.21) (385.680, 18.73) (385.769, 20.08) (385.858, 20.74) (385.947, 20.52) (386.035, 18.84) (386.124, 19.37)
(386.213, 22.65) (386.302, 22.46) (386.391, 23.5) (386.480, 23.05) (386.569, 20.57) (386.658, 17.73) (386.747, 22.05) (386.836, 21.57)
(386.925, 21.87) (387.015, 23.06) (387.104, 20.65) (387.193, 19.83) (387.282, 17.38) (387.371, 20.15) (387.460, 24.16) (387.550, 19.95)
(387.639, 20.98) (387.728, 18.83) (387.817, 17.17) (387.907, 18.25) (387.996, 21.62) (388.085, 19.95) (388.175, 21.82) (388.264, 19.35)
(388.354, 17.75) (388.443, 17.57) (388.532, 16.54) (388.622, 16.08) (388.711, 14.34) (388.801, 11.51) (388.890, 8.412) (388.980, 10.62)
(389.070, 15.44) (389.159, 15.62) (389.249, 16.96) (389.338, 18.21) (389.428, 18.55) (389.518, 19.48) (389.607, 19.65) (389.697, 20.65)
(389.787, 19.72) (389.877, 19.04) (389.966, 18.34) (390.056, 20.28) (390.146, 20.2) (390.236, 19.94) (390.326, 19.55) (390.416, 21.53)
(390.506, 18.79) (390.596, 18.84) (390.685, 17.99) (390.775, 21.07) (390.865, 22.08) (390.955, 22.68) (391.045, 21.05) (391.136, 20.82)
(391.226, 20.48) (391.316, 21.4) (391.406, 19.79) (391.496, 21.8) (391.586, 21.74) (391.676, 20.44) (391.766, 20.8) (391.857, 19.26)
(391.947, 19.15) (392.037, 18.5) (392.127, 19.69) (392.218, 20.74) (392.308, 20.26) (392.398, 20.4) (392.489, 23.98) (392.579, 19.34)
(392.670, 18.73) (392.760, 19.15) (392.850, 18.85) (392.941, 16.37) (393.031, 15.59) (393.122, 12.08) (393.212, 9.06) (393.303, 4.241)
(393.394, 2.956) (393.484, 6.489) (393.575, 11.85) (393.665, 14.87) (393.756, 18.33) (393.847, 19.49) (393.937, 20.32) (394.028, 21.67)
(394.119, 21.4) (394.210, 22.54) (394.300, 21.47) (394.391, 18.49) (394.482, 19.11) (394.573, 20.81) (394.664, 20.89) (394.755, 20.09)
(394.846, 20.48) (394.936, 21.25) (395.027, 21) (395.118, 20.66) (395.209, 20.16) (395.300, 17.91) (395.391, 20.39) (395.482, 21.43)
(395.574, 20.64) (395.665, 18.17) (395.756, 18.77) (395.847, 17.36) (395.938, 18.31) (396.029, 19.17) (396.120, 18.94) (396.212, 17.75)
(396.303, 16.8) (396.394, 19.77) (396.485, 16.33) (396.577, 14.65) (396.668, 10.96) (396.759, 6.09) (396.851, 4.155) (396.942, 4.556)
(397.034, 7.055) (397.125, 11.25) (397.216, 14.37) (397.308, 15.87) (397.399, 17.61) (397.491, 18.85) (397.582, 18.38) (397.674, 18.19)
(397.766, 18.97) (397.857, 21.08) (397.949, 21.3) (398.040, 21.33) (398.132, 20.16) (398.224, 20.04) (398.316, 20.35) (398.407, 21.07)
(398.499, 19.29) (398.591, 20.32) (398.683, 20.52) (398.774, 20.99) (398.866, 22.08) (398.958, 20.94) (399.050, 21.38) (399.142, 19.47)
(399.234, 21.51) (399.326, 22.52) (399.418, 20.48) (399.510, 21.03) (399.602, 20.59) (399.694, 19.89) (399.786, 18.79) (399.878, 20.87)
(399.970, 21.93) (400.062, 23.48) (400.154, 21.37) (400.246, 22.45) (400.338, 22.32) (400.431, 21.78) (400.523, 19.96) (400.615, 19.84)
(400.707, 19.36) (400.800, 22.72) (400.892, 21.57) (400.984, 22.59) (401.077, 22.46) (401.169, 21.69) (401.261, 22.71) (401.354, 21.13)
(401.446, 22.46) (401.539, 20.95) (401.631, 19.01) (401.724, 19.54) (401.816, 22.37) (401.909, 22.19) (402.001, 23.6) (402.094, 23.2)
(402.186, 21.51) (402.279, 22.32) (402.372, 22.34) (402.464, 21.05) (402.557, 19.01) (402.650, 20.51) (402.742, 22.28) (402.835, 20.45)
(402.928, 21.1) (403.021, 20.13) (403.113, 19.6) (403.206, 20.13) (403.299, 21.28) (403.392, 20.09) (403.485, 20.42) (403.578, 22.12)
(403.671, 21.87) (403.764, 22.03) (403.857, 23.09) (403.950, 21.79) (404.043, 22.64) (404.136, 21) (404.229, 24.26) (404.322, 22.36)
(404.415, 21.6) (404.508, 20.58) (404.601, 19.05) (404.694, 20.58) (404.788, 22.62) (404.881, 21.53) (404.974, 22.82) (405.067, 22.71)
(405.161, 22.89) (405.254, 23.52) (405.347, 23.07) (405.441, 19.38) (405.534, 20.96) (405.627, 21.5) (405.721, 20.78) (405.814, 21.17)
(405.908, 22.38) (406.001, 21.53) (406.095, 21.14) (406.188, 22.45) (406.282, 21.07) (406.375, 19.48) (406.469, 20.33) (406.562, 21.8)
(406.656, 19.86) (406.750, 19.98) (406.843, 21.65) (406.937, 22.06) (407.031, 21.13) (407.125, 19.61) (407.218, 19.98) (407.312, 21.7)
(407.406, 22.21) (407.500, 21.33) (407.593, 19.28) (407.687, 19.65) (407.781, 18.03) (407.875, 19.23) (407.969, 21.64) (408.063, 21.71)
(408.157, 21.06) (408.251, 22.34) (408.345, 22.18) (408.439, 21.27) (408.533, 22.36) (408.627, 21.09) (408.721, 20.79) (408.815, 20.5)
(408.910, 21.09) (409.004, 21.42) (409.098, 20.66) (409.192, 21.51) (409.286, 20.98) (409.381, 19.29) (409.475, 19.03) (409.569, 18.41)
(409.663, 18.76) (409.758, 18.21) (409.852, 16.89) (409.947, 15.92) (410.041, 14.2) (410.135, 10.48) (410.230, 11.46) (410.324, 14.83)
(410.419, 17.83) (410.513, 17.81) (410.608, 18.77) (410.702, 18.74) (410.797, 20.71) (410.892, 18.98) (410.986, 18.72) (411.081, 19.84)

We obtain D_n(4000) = 1.20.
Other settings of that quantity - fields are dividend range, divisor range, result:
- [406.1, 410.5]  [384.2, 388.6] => 1.08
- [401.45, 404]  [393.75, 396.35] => 1.12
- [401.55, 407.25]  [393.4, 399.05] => 1.25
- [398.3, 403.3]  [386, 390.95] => 1.18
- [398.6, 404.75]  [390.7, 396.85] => 1.22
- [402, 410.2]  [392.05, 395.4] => 1.24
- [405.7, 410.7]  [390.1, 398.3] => 1.18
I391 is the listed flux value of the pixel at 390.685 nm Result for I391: 17.99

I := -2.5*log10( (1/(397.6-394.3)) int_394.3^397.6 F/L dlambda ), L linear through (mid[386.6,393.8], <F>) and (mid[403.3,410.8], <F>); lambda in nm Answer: 0.12 mag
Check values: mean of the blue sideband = 18.3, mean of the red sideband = 20.4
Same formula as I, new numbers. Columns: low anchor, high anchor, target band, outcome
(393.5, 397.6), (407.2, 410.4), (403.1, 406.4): -0.15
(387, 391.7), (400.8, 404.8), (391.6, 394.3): 0.14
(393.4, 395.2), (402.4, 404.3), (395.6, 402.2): 0.05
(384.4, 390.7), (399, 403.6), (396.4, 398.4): 0.31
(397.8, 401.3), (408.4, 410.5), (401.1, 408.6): -0.09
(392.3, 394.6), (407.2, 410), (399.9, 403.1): -0.16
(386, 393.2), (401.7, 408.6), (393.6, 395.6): -0.01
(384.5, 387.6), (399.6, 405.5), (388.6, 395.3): 0.15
